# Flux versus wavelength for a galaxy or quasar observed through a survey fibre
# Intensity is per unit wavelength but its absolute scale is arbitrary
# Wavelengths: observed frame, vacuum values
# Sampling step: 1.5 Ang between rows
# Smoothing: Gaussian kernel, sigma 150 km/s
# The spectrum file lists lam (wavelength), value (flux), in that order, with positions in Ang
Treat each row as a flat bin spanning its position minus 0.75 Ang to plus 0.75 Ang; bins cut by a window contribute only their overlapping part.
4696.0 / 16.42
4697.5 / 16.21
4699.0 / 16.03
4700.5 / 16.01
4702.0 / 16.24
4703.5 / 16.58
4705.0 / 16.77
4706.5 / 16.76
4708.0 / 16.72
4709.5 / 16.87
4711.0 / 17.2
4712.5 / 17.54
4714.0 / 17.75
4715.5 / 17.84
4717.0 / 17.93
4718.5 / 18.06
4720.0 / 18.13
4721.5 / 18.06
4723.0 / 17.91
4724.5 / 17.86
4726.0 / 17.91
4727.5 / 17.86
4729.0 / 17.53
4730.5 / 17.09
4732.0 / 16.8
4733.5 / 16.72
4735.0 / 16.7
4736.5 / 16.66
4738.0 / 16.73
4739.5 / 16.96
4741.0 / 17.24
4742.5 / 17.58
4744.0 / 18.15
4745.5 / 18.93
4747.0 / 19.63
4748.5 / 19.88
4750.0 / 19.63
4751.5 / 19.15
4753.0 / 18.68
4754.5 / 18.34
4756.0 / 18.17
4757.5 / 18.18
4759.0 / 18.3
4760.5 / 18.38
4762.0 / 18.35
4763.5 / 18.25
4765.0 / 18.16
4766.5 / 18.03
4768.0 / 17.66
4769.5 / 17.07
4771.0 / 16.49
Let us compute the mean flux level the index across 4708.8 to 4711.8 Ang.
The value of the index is 17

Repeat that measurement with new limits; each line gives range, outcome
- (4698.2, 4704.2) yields 16.2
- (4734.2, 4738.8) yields 16.7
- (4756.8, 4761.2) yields 18.3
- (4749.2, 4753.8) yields 19.2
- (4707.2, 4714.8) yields 17.2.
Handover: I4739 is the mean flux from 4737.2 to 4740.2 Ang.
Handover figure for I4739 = 16.8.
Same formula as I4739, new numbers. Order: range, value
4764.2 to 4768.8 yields 17.9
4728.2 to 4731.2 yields 17.3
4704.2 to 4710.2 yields 16.8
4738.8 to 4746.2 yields 17.8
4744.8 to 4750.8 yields 19.5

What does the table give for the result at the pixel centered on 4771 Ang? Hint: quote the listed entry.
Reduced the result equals 16.49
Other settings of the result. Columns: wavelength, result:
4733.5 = 16.72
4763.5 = 18.25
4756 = 18.17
